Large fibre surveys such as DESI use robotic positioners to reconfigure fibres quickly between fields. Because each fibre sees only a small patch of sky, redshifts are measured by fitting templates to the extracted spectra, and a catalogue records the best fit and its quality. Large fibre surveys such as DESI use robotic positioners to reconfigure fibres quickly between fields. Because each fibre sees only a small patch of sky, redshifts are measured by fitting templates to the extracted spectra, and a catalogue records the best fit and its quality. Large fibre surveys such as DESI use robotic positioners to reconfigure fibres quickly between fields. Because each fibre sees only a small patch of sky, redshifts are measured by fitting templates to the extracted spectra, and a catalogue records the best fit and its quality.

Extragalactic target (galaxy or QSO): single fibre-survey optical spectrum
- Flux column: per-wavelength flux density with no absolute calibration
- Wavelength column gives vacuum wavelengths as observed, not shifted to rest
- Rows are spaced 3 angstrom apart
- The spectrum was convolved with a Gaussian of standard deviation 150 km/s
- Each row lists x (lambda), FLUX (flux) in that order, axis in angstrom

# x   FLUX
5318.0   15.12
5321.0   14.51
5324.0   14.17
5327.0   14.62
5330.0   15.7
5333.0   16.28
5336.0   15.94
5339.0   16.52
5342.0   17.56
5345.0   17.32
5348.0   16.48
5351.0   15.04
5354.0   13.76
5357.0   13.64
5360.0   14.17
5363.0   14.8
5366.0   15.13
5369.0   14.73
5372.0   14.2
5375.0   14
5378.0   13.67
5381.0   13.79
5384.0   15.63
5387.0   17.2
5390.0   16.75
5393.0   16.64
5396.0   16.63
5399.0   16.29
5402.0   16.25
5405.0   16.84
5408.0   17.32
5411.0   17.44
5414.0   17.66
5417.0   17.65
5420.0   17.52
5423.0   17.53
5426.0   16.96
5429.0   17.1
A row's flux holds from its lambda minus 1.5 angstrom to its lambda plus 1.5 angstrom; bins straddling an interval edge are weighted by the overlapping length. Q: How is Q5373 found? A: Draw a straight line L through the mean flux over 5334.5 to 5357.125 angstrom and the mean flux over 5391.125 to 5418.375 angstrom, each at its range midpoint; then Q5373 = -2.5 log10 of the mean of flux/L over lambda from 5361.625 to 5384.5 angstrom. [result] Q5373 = 0.138 mag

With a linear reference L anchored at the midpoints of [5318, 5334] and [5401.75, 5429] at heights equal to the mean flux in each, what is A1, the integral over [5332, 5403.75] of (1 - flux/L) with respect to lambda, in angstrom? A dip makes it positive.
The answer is 2.44 angstrom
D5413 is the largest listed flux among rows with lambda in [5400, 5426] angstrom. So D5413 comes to 17.66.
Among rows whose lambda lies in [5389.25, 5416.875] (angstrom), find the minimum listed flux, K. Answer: 16.25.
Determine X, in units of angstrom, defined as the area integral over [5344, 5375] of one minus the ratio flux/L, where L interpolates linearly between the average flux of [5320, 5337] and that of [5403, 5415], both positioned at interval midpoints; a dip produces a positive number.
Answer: 2.2 angstrom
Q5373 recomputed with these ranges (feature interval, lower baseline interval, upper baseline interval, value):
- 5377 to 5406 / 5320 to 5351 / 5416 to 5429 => 0.06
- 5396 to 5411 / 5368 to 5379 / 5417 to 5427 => -0.04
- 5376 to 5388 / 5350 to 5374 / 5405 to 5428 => 0.04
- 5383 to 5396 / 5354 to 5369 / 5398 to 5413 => -0.04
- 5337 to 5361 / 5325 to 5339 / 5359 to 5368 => -0.03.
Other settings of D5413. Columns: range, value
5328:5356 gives 17.56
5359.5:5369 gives 15.13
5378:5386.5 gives 15.63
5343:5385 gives 17.32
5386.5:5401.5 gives 17.2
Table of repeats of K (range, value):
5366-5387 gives 13.67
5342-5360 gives 13.64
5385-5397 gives 16.63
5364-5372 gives 14.2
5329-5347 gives 15.7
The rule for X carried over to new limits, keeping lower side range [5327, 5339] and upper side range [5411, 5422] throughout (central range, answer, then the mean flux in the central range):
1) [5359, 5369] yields 1.08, 14.7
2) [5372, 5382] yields 1.73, 13.9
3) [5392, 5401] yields 0.35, 16.5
